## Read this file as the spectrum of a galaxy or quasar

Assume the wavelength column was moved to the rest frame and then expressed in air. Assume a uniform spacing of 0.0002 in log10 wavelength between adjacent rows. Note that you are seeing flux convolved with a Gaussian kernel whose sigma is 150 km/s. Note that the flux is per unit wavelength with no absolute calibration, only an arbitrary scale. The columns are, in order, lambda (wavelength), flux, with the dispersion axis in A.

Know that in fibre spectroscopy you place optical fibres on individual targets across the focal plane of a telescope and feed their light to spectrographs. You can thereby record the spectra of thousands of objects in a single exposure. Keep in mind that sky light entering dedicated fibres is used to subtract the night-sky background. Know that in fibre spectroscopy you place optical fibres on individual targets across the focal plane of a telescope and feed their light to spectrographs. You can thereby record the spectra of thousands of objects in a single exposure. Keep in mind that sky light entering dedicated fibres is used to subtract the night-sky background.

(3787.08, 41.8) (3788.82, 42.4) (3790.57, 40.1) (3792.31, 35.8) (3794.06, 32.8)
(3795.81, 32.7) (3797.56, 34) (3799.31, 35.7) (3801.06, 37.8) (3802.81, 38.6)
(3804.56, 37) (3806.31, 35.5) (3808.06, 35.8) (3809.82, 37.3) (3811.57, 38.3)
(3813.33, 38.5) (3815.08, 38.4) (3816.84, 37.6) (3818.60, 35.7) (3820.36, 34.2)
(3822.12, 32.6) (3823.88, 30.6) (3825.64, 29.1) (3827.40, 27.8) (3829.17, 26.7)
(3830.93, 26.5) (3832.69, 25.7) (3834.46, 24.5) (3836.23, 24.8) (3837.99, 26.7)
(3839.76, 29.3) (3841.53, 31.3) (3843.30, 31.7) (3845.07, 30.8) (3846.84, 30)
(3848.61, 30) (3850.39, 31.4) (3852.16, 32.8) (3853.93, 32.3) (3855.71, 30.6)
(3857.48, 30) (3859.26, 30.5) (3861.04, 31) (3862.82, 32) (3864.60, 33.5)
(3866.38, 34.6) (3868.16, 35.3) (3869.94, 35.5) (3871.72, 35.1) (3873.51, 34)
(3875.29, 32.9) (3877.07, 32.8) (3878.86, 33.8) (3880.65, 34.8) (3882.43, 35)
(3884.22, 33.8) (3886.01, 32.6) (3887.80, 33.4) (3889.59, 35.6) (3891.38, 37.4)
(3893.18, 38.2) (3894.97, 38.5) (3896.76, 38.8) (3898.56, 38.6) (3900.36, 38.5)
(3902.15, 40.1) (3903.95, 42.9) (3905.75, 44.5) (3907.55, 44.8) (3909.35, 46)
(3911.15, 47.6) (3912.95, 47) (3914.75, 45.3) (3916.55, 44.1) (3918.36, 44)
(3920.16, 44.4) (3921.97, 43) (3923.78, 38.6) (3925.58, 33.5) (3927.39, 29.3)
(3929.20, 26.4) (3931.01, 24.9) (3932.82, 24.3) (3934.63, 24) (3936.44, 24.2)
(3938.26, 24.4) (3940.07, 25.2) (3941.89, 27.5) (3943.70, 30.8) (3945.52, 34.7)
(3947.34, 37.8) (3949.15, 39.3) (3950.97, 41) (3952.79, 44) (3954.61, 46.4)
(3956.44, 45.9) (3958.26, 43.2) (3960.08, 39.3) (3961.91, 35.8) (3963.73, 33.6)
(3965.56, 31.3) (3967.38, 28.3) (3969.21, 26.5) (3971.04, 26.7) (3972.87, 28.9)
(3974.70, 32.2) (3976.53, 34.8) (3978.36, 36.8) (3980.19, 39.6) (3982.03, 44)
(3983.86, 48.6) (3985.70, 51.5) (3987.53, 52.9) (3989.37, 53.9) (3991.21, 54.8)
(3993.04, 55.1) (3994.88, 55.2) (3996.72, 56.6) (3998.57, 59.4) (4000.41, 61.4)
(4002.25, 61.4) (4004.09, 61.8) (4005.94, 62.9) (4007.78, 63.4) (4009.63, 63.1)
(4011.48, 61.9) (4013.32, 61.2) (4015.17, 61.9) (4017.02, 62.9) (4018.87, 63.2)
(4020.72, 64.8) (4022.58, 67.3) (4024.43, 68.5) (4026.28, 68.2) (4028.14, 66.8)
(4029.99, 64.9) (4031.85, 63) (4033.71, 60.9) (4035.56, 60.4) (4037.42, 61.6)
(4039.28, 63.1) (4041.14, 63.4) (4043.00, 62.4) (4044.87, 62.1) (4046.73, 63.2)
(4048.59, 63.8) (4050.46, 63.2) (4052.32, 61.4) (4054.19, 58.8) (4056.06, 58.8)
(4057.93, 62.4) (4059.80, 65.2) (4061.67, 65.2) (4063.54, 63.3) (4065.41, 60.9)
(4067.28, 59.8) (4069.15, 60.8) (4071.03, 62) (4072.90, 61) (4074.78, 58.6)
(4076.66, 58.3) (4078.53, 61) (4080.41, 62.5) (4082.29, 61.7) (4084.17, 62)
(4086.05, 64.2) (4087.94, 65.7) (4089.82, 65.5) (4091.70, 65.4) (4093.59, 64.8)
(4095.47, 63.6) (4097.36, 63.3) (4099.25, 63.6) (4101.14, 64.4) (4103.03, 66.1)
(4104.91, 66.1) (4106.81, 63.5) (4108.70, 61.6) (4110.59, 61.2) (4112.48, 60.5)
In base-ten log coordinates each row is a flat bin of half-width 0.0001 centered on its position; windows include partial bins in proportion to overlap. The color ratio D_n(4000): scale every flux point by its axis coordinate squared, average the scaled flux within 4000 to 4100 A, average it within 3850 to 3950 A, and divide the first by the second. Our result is 1.9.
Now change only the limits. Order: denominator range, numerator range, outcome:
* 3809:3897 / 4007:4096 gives 2.13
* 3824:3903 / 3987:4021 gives 1.98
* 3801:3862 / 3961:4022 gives 1.69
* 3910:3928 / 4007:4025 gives 1.60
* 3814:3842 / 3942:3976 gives 1.27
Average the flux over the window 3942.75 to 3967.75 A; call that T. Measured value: 38.2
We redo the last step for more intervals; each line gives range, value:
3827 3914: 34.2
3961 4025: 50.6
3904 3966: 37.1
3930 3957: 32.8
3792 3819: 36.4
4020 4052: 63.9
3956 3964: 39.7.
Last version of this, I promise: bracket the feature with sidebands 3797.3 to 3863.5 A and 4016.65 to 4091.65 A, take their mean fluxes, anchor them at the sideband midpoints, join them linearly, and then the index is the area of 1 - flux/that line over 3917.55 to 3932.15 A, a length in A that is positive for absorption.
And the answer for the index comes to 3.2 A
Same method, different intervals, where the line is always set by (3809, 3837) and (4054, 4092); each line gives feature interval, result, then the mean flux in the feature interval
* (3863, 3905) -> 3.6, 35.9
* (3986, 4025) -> -4.7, 60.4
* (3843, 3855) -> 1.3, 31.3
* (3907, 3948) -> 8.3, 35.2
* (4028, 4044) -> -1.4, 62.7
